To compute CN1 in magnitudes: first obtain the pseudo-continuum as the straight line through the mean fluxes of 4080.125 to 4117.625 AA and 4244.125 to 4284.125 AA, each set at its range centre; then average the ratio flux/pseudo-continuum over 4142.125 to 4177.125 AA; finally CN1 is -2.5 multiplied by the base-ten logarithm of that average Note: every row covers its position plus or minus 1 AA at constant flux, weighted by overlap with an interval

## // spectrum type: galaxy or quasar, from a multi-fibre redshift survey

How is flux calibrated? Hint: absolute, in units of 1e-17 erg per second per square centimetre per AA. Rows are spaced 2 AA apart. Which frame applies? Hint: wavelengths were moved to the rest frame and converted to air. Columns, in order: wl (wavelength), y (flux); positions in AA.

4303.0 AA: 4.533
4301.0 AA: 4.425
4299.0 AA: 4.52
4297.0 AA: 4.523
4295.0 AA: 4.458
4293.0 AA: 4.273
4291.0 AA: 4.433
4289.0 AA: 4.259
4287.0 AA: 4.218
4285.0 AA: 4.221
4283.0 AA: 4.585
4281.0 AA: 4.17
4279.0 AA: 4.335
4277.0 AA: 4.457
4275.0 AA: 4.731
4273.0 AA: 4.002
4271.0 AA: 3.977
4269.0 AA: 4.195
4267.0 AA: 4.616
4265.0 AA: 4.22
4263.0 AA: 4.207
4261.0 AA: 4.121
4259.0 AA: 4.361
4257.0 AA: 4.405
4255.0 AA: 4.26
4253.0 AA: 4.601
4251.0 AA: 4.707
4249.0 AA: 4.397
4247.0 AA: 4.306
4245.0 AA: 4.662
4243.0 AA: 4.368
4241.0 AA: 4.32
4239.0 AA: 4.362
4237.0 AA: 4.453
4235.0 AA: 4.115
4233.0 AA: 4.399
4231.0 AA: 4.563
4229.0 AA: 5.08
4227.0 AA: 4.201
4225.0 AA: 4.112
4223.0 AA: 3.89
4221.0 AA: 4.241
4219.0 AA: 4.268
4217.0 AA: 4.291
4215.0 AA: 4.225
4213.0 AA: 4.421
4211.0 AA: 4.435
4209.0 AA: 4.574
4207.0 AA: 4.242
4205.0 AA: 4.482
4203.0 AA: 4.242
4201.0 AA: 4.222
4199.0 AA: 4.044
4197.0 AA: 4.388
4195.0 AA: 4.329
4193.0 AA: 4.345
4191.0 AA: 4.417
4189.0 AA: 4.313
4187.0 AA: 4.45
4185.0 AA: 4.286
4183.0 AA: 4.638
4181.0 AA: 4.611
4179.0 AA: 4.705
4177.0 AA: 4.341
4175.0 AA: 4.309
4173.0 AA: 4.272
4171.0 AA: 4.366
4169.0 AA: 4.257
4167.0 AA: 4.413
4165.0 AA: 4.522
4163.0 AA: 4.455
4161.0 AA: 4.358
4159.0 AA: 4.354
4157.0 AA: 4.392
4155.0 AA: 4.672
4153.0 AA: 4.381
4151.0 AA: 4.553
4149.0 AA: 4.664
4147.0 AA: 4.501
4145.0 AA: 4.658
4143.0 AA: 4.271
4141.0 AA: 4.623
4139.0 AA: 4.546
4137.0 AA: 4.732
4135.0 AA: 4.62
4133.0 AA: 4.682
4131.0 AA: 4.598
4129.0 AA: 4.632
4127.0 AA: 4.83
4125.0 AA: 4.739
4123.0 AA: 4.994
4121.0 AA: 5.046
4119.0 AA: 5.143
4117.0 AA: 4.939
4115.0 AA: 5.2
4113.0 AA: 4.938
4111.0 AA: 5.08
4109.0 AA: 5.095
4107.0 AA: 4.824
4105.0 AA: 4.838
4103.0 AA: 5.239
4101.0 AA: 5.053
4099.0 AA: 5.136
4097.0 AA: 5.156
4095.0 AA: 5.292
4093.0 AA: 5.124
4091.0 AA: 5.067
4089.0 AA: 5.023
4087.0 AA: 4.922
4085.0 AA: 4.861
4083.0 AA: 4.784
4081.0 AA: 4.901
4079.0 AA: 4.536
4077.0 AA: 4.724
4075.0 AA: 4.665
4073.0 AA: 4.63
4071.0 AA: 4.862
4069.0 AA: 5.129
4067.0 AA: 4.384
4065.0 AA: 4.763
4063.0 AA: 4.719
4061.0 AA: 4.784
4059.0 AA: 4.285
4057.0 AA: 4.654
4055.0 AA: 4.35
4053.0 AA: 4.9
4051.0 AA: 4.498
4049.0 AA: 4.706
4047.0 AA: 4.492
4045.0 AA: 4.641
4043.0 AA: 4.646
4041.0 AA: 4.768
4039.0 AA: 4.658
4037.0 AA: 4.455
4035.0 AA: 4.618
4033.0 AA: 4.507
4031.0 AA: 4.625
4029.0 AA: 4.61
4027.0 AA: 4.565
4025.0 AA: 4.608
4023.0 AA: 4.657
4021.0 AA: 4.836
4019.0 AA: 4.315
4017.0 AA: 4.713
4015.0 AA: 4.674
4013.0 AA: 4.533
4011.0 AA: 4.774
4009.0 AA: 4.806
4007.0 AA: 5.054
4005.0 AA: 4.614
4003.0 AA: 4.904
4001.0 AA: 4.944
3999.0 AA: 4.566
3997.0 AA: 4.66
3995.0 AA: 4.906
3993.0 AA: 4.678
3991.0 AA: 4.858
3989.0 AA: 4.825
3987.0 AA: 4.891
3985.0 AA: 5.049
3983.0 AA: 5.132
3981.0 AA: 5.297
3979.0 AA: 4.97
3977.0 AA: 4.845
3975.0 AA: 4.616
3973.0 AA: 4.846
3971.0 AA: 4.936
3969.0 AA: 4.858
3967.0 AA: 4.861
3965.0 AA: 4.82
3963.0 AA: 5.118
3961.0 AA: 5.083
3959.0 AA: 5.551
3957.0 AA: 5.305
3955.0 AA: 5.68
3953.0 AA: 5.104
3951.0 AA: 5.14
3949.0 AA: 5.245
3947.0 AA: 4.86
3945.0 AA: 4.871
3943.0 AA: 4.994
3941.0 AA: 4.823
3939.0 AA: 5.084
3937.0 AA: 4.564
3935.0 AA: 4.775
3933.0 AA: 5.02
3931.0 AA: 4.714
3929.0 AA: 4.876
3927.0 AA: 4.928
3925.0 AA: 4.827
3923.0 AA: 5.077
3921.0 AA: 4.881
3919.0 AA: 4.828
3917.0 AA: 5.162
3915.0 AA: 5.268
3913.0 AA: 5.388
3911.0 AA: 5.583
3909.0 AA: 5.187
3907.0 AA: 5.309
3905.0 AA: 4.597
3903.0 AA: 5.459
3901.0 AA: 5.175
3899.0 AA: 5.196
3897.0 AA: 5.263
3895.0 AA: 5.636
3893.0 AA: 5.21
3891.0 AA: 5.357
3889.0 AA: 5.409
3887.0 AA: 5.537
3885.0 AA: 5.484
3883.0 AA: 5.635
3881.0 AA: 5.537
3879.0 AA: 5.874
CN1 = 0.08 mag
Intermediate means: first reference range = 5.03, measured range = 4.43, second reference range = 4.36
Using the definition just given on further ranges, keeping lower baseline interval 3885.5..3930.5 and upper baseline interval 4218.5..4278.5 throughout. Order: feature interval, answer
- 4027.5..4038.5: 0.07 mag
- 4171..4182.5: 0.02 mag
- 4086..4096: -0.08 mag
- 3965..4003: 0.03 mag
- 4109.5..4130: -0.07 mag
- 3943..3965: -0.02 mag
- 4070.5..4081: 0.02 mag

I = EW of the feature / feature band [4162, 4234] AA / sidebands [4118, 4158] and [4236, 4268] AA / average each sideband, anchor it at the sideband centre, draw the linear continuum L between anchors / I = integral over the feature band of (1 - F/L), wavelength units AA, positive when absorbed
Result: 2.43 AA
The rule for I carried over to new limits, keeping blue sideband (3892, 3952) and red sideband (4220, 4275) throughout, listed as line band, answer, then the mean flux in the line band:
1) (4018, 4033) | 0.7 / 4.6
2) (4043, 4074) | 0.7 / 4.65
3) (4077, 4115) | -2.5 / 4.99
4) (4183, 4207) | 0.7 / 4.33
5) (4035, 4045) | 0.4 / 4.63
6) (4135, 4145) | 0.0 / 4.56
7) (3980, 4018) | 0.5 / 4.84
